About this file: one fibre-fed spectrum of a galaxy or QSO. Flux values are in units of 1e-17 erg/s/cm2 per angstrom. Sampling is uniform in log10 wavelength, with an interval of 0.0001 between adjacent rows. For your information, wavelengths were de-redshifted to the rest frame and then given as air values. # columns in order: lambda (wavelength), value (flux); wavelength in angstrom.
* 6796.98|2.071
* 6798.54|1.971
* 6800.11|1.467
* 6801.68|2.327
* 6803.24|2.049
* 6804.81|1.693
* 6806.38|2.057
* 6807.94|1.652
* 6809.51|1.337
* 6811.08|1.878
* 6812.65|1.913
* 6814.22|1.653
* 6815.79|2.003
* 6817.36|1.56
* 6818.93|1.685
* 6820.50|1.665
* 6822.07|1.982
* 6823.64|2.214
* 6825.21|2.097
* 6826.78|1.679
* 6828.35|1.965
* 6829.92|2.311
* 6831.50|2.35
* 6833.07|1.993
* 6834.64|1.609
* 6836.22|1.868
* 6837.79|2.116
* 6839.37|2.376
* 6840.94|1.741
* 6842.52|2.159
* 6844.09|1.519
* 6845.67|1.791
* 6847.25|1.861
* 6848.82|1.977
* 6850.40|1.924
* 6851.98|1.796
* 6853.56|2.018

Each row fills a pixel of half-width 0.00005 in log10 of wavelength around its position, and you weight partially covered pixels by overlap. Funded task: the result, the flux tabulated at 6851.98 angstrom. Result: 1.796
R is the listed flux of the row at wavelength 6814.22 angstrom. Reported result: 1.653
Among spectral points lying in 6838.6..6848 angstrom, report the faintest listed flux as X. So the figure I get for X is 1.519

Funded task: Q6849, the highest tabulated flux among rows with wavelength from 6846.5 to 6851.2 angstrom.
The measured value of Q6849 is 1.977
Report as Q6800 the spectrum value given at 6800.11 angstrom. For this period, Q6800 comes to 1.467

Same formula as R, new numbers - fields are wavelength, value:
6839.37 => 2.376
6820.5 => 1.665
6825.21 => 2.097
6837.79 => 2.116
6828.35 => 1.965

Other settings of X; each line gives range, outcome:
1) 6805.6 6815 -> 1.337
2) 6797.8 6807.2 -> 1.467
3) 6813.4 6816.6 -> 1.653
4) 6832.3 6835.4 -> 1.609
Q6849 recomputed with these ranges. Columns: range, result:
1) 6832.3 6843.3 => 2.376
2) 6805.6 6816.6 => 2.057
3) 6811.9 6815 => 1.913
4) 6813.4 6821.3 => 2.003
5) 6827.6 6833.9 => 2.35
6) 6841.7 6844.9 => 2.159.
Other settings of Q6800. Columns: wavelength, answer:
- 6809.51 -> 1.337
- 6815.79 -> 2.003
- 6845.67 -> 1.791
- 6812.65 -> 1.913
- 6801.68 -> 2.327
